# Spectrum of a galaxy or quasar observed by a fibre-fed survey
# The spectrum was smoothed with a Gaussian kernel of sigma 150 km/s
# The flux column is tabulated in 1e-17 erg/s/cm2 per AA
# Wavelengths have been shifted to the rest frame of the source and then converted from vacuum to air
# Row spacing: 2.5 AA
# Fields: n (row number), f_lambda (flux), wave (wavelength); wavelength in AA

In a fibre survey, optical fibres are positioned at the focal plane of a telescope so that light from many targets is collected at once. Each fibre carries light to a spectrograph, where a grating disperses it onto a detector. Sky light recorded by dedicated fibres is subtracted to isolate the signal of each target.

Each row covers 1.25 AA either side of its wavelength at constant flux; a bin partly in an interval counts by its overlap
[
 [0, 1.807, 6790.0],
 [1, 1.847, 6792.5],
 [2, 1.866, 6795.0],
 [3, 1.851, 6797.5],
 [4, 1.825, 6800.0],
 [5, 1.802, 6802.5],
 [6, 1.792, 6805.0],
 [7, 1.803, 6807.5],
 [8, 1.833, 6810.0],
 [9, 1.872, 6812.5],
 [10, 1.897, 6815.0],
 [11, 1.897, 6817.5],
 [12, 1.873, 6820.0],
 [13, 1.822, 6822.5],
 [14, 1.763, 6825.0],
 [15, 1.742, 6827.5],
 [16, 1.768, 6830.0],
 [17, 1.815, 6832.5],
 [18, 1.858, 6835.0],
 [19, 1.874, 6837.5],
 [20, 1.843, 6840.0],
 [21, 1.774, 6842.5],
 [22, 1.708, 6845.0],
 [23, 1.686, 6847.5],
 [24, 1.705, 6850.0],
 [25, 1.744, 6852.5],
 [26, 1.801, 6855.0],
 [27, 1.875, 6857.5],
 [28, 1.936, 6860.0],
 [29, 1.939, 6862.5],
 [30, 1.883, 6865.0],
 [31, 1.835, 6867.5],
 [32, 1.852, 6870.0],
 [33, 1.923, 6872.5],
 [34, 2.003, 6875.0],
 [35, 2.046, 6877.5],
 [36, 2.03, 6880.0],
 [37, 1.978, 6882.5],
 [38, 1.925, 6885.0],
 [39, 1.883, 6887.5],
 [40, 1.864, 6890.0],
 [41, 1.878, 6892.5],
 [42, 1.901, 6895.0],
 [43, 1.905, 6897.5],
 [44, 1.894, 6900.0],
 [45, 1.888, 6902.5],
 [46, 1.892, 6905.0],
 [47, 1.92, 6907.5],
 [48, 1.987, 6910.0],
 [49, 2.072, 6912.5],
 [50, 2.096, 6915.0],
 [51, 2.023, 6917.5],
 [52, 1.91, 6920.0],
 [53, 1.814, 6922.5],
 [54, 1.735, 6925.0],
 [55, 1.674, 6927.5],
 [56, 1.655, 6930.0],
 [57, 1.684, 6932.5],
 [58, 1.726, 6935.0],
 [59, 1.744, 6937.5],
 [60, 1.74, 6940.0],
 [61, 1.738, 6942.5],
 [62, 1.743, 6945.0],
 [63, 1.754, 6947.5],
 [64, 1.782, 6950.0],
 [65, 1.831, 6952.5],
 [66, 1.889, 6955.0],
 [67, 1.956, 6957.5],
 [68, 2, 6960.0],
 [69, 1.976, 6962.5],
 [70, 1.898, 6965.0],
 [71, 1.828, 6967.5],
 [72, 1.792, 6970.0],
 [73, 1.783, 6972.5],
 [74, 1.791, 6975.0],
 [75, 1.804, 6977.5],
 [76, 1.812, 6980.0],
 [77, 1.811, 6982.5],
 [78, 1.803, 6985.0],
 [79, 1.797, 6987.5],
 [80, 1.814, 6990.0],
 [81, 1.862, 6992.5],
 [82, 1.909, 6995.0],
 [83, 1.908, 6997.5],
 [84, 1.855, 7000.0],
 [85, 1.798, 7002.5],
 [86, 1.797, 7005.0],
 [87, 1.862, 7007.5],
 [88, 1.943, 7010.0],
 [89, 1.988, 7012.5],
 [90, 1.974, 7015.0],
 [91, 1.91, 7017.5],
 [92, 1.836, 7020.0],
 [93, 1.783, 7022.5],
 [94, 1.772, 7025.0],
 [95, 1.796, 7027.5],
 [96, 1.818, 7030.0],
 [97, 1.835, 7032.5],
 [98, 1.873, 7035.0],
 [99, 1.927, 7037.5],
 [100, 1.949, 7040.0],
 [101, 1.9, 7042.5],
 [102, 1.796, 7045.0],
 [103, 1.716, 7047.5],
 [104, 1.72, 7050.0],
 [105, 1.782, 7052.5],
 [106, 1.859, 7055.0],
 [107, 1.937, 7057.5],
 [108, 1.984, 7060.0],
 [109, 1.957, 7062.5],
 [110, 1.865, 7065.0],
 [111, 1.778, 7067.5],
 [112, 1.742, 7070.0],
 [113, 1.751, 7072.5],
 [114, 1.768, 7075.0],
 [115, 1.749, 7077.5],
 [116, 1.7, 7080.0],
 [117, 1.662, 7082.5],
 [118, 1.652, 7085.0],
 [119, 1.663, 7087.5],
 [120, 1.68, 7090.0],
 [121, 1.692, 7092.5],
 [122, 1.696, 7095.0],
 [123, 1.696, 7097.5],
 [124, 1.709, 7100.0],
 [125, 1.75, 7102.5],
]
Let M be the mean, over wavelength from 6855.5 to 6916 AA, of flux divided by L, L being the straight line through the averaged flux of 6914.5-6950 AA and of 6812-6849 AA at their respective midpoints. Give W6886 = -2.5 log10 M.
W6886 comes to -0.08 mag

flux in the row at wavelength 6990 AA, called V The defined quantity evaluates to 1.814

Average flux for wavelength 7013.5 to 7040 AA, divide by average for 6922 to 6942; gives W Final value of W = 1.08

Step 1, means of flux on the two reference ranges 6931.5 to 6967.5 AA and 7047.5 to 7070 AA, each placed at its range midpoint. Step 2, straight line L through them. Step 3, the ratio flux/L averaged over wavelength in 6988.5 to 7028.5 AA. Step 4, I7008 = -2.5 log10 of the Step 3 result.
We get -0.02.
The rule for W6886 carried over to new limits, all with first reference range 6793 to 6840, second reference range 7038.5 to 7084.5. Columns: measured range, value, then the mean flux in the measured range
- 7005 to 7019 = -0.06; 1.92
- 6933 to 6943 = 0.05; 1.73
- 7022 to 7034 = 0.01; 1.8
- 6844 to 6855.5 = 0.06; 1.72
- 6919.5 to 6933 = 0.05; 1.74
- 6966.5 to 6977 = 0.01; 1.8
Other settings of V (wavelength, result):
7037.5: 1.927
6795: 1.866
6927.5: 1.674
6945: 1.743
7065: 1.865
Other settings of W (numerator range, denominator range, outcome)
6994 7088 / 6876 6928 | 0.95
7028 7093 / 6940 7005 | 0.98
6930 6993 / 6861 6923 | 0.94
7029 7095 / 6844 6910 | 0.95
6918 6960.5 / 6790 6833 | 0.98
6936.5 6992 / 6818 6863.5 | 1.01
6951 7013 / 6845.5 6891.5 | 0.99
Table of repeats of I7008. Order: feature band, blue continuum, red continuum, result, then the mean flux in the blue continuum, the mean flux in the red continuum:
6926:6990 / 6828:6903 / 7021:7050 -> 0.03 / 1.87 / 1.83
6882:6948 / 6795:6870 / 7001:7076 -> -0.01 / 1.82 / 1.85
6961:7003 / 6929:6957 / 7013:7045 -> -0.02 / 1.76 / 1.86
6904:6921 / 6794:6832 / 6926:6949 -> -0.14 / 1.83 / 1.72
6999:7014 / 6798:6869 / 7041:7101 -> -0.05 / 1.82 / 1.77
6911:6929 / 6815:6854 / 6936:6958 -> -0.06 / 1.79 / 1.79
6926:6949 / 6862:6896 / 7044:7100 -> 0.09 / 1.92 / 1.76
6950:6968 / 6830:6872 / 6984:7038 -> -0.04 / 1.82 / 1.86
